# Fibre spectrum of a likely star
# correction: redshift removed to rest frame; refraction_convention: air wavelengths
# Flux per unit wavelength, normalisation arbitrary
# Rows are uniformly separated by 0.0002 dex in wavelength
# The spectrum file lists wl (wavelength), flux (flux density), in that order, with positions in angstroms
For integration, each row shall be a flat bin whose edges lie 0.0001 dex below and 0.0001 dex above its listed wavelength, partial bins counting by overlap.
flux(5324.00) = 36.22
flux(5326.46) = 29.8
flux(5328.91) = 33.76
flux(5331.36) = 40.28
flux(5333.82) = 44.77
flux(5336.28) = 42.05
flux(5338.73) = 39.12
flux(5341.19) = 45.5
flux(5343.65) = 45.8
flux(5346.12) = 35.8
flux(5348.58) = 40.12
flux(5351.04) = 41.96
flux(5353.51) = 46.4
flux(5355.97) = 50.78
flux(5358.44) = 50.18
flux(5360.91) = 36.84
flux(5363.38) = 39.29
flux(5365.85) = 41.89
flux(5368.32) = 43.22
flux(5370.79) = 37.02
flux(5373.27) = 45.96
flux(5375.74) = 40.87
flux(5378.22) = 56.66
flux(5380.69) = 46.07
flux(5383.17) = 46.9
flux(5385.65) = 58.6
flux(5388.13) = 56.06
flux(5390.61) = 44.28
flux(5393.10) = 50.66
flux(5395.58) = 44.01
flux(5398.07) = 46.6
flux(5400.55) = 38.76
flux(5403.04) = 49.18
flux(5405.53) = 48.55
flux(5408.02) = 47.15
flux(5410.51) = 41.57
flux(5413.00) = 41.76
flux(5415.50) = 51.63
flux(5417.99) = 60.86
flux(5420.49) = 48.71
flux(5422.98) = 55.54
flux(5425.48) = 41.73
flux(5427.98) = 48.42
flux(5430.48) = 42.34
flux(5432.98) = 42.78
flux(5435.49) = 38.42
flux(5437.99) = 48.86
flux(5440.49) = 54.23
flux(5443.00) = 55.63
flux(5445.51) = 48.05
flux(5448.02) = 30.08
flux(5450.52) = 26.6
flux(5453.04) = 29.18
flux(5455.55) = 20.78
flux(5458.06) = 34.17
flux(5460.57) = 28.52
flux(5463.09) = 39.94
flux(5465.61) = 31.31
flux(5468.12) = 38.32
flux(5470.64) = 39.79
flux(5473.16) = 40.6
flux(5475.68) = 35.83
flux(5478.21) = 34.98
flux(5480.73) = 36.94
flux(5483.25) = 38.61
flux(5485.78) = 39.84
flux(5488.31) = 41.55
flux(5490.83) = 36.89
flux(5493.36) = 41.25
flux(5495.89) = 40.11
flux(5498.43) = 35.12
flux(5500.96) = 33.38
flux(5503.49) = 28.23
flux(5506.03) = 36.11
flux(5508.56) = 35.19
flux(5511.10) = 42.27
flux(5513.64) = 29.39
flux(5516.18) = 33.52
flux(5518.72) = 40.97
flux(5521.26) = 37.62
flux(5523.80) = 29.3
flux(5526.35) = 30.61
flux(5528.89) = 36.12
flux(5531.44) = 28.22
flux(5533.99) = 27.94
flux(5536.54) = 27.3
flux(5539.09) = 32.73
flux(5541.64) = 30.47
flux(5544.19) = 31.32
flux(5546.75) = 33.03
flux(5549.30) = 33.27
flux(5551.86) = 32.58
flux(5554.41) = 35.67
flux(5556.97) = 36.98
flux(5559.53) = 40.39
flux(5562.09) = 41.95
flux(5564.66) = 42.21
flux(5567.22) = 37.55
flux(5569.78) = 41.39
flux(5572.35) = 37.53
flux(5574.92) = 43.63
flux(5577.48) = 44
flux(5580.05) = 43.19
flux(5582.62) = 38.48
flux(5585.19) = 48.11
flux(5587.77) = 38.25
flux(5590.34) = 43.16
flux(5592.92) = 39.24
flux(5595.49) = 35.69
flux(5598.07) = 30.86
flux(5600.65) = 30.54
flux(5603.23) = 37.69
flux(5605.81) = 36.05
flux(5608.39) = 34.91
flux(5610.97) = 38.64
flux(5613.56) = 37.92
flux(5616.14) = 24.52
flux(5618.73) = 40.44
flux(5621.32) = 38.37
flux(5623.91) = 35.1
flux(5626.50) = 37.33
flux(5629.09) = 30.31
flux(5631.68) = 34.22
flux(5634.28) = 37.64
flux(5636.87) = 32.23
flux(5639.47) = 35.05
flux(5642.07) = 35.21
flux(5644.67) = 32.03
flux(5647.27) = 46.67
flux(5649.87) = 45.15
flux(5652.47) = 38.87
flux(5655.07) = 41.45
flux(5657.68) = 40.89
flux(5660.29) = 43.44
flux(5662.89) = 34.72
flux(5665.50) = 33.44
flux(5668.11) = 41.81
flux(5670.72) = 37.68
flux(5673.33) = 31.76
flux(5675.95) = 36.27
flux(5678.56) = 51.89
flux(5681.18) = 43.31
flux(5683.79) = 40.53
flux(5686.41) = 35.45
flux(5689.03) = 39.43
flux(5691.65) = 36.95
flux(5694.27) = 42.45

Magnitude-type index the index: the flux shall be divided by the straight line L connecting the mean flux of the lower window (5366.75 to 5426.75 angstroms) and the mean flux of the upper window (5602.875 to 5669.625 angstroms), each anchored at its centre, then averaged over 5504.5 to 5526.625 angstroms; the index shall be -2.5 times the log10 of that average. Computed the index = 0.20 mag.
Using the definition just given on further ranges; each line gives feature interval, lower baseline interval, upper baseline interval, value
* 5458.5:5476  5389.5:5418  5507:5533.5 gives 0.10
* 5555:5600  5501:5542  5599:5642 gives -0.17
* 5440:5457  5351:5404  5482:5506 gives 0.11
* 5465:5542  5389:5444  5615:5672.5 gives 0.23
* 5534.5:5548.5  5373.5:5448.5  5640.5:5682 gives 0.37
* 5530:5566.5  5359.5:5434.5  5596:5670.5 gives 0.18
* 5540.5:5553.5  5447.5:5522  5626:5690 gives 0.13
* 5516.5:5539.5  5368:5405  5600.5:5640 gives 0.23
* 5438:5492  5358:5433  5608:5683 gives 0.18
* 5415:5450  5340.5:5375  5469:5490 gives -0.17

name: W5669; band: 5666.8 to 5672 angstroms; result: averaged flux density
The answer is 39.8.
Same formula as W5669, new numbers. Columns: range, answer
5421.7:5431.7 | 47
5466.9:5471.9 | 39.1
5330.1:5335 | 42.4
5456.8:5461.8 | 31.4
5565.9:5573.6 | 38.9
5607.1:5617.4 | 34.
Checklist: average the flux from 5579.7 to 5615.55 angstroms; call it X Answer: 37.7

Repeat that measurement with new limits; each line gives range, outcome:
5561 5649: 37.7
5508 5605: 36.3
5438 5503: 37.4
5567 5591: 41.7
